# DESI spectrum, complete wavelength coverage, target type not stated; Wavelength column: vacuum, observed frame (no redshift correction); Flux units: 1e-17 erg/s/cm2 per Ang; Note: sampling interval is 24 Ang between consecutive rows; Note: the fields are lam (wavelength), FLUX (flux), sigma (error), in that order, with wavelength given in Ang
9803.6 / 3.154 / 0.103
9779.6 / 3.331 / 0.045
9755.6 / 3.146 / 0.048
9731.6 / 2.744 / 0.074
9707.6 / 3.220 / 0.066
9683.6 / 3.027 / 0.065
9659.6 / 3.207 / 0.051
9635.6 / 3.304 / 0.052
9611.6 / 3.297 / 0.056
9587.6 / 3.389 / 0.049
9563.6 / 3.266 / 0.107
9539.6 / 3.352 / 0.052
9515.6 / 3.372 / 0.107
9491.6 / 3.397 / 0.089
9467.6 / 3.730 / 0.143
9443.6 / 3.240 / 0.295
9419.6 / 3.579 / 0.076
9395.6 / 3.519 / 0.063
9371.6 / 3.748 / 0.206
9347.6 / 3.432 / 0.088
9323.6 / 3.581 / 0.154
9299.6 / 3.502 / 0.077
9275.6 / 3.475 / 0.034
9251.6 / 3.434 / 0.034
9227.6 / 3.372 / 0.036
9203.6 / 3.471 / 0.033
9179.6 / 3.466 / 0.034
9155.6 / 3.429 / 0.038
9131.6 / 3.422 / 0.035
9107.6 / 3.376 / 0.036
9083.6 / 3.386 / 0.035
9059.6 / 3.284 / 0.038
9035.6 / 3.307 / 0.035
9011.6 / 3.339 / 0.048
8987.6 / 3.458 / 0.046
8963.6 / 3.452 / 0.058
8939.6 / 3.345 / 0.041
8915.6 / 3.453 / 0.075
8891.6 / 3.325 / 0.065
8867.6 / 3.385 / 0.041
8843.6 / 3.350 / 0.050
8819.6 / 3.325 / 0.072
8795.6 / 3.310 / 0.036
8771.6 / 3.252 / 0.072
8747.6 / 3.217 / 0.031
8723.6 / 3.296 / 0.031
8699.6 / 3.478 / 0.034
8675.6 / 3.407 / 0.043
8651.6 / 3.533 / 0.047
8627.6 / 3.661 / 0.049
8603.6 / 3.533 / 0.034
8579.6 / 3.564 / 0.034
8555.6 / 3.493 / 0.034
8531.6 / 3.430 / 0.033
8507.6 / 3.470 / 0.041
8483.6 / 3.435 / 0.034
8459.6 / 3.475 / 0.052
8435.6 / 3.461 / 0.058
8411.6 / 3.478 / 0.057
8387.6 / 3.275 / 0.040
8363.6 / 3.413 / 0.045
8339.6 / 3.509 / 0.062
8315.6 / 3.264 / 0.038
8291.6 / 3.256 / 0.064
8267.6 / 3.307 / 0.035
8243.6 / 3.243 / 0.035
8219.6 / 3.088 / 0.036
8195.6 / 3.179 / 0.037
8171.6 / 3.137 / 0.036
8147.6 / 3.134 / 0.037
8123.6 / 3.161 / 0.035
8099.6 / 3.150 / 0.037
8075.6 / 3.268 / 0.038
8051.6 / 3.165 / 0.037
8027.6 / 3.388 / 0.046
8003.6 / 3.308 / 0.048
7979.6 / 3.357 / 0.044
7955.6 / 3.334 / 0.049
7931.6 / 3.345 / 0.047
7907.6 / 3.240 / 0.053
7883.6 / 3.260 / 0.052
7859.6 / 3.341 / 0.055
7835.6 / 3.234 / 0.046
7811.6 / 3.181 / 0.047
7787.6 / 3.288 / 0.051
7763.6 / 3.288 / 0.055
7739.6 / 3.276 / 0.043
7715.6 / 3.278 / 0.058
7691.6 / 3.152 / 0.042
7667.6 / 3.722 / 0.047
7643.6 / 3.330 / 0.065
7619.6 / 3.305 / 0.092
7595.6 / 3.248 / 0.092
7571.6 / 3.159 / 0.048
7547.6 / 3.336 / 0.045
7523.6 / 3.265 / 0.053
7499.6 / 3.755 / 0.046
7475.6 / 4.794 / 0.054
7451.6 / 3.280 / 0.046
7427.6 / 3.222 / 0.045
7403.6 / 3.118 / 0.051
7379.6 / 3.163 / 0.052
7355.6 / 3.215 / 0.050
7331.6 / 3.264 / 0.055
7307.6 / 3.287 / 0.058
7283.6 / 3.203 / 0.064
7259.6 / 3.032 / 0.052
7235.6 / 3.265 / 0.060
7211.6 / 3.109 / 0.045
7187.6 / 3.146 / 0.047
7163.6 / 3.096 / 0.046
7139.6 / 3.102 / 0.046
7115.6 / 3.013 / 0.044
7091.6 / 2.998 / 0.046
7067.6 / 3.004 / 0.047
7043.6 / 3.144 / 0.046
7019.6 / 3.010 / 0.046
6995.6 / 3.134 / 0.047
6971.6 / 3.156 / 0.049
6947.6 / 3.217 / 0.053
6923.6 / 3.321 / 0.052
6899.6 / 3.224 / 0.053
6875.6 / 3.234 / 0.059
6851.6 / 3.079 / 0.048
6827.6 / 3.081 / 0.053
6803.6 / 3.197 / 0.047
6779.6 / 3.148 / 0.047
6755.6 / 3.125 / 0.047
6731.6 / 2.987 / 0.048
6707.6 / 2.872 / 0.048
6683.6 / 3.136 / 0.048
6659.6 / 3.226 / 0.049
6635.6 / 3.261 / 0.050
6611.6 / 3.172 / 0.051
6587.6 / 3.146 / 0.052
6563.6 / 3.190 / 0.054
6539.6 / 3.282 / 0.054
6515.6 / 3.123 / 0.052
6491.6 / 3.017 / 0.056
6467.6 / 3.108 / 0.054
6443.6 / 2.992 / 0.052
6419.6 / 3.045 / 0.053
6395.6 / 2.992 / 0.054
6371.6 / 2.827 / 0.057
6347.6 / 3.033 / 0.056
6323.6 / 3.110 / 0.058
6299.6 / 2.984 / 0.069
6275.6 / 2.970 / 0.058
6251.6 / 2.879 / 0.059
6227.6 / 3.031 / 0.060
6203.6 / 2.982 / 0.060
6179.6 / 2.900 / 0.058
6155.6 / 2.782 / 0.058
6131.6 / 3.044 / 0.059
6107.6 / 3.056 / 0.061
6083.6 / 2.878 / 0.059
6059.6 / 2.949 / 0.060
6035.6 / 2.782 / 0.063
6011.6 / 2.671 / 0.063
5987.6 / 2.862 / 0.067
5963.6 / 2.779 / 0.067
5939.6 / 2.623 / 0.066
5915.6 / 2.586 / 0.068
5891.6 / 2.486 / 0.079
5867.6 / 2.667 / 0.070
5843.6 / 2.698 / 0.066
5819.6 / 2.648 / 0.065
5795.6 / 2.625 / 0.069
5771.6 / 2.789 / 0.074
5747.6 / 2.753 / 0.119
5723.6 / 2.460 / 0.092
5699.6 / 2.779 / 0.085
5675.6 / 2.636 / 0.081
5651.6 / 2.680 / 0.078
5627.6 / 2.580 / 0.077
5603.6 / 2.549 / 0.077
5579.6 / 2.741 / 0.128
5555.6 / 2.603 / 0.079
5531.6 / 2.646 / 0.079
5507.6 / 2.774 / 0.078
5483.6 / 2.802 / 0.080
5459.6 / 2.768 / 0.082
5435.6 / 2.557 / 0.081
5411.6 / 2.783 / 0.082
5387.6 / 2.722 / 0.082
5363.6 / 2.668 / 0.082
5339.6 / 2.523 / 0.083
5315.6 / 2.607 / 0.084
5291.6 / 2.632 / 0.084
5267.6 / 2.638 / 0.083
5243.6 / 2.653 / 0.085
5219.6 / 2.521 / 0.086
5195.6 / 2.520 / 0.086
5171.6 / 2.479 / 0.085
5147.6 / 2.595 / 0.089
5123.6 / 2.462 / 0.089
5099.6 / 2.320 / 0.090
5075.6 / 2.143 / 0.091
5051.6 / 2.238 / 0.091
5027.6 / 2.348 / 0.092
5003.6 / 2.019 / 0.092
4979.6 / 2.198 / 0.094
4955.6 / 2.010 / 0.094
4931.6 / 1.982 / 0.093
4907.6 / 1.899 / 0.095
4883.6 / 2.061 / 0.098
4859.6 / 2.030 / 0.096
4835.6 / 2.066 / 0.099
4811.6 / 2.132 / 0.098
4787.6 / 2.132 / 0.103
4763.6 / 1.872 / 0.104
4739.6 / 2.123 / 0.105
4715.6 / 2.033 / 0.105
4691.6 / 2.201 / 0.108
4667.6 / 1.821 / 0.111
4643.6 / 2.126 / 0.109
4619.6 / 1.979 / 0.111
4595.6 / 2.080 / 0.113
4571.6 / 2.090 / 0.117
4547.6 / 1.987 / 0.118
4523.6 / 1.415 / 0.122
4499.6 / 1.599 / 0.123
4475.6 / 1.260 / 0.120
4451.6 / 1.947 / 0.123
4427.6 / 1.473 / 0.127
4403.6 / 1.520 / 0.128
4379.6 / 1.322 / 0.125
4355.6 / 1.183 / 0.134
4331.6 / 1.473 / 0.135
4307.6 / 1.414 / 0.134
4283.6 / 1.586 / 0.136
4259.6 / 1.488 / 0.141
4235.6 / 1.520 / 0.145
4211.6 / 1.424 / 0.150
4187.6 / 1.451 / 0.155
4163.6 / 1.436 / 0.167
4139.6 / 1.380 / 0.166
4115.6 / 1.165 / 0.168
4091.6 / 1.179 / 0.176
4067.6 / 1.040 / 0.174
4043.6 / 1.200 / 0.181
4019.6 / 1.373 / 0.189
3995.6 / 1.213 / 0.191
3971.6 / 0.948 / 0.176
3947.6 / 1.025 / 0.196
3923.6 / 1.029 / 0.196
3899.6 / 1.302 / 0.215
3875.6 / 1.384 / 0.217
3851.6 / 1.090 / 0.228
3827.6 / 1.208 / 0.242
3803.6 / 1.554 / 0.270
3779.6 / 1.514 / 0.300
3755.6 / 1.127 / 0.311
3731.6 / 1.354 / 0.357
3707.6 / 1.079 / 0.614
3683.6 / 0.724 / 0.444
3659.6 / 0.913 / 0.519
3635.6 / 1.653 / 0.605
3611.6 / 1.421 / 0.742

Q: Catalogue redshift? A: 0.140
